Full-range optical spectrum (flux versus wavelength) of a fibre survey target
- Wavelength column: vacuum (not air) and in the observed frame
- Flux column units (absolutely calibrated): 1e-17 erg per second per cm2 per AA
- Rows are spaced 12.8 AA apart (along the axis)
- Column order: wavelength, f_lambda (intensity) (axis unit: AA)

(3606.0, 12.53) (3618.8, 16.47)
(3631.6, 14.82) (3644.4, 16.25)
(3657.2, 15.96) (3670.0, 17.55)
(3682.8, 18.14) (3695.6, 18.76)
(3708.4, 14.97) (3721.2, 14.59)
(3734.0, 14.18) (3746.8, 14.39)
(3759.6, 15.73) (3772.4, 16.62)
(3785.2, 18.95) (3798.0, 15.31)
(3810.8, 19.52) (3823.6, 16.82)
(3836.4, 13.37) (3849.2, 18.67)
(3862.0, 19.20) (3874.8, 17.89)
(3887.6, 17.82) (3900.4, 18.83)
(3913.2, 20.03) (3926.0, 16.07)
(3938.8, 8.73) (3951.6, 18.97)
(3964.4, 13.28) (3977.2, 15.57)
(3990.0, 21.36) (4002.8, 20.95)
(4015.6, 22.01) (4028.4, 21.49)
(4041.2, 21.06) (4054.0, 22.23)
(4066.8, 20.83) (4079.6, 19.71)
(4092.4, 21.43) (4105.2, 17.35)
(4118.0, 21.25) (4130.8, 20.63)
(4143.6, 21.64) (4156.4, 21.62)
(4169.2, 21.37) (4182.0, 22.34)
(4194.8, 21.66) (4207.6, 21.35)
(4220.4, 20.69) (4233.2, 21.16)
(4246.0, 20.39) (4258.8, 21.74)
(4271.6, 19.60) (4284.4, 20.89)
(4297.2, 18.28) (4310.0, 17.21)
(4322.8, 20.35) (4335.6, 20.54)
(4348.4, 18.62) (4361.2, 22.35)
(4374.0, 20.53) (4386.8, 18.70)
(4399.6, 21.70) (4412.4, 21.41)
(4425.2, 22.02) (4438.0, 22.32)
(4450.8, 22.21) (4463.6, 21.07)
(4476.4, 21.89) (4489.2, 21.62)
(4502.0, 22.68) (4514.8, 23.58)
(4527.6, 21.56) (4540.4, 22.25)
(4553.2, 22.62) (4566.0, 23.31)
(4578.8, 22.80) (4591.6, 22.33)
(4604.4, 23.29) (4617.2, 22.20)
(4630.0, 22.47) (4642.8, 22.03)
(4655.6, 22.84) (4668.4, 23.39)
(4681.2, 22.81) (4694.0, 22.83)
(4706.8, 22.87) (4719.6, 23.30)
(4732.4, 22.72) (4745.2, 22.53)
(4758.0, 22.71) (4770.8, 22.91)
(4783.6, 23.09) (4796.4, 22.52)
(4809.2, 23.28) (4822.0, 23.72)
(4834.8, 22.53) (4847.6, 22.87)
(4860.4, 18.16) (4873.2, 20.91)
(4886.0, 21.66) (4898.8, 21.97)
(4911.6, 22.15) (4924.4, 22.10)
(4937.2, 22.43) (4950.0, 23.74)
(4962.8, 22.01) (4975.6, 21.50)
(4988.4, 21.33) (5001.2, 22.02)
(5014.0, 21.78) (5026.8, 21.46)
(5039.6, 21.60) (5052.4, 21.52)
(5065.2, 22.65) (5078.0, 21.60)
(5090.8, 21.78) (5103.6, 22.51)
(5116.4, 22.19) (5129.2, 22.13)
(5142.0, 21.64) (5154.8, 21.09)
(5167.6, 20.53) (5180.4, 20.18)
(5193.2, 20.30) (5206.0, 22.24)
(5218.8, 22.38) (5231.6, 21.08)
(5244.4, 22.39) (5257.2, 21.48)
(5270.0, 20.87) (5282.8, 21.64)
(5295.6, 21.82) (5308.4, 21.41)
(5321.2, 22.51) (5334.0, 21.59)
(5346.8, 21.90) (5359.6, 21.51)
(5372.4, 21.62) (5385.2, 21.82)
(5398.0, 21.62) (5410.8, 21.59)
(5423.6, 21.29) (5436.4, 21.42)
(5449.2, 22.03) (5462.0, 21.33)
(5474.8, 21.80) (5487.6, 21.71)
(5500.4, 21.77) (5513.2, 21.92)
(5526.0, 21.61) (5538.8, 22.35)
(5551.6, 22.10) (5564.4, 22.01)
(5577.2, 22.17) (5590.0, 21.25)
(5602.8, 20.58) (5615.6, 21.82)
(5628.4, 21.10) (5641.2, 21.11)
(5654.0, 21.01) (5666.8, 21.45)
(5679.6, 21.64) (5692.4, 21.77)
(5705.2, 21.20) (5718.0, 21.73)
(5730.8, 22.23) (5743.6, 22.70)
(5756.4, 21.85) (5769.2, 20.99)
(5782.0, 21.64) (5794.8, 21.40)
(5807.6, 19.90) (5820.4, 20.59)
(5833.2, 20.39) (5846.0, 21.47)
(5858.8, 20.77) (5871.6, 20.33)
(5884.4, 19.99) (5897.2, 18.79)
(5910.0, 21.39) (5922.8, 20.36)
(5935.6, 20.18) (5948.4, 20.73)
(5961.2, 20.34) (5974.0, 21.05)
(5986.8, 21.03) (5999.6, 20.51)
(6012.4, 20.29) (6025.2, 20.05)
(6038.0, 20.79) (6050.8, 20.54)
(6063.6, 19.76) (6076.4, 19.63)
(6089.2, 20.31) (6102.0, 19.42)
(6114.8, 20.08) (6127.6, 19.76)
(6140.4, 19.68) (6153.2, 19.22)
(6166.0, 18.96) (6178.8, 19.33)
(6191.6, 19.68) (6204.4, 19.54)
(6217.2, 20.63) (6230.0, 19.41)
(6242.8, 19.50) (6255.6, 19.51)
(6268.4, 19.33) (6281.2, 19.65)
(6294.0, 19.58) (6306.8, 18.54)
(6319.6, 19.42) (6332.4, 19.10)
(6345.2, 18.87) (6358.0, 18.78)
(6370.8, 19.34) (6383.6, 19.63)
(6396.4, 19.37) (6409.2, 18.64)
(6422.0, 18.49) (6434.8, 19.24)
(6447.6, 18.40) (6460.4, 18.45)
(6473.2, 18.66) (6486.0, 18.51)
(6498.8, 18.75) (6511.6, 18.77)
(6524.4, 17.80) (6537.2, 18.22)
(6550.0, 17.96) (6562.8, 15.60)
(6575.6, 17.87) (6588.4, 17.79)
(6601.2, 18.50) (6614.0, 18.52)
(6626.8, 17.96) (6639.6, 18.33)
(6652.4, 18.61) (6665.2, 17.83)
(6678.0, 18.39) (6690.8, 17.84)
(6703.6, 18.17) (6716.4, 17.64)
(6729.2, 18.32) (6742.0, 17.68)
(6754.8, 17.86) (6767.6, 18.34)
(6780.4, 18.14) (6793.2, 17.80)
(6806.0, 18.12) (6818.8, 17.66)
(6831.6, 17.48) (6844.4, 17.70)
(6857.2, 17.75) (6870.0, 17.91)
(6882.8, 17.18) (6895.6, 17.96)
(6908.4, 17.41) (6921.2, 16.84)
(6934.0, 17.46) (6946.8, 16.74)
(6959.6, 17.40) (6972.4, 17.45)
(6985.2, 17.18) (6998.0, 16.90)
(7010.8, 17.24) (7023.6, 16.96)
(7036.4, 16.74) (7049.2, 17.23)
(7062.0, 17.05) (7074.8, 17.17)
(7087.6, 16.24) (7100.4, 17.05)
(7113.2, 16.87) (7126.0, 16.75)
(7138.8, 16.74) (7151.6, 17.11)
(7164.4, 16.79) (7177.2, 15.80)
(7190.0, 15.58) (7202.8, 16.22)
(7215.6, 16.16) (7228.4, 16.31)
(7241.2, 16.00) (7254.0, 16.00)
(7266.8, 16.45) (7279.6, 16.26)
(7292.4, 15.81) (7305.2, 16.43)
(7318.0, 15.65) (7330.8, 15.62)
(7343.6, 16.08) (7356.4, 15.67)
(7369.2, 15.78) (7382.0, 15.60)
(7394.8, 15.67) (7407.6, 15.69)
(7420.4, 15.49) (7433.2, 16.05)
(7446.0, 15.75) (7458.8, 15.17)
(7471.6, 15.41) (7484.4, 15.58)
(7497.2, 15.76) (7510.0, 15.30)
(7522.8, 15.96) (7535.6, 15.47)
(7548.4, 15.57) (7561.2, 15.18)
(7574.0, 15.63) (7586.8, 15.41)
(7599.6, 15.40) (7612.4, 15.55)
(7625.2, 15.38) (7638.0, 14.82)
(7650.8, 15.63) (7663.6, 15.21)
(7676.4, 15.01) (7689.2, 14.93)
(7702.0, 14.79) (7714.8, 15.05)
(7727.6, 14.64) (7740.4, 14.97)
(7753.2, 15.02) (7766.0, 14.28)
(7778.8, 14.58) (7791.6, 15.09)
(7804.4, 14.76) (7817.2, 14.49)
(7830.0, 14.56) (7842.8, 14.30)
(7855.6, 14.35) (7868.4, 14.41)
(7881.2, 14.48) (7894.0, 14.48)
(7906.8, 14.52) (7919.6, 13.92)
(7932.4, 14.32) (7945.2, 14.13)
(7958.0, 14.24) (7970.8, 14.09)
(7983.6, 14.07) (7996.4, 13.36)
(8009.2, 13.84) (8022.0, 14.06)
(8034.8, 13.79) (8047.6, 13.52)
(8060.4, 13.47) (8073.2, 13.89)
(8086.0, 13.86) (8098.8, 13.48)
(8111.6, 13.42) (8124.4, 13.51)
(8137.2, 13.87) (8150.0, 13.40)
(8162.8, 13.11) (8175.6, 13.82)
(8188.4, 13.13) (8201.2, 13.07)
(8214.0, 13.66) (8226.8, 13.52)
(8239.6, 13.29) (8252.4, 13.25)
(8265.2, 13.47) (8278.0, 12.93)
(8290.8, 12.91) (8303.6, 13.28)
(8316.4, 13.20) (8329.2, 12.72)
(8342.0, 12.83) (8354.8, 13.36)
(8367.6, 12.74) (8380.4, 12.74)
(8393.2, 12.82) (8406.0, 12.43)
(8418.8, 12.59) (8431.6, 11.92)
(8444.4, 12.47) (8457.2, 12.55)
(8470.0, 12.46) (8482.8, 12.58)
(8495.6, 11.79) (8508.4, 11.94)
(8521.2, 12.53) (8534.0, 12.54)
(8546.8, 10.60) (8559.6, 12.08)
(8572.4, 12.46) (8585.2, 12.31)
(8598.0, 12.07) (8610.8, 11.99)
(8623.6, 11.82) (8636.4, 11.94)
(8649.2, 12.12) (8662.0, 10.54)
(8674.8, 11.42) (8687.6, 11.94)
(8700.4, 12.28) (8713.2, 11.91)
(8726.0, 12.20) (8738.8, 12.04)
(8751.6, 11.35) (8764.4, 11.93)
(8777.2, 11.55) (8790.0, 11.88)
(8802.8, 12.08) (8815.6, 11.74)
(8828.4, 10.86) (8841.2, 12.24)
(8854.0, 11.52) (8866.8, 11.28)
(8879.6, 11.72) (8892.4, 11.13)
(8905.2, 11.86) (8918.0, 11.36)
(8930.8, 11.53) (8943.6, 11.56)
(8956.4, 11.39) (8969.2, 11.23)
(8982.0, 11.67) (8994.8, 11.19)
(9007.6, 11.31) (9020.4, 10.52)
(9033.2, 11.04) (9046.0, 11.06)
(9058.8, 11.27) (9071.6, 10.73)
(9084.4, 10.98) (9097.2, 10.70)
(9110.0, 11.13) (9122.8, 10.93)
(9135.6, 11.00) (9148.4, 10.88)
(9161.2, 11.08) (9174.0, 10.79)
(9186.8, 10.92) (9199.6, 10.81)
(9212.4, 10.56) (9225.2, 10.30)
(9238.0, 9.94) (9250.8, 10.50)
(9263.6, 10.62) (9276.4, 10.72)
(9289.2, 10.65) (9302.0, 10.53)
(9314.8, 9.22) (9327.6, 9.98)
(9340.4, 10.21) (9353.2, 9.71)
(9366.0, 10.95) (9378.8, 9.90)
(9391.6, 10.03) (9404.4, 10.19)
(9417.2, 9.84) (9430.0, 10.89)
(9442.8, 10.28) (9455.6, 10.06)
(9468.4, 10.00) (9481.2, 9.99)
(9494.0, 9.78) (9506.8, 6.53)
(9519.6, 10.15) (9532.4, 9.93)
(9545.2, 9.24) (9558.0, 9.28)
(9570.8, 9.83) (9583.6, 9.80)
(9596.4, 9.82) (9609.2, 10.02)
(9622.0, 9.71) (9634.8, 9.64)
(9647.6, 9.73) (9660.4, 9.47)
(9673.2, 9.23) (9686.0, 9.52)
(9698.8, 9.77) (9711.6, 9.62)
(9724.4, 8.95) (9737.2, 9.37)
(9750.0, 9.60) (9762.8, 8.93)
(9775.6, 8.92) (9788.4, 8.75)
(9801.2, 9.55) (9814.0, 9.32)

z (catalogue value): 0.00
